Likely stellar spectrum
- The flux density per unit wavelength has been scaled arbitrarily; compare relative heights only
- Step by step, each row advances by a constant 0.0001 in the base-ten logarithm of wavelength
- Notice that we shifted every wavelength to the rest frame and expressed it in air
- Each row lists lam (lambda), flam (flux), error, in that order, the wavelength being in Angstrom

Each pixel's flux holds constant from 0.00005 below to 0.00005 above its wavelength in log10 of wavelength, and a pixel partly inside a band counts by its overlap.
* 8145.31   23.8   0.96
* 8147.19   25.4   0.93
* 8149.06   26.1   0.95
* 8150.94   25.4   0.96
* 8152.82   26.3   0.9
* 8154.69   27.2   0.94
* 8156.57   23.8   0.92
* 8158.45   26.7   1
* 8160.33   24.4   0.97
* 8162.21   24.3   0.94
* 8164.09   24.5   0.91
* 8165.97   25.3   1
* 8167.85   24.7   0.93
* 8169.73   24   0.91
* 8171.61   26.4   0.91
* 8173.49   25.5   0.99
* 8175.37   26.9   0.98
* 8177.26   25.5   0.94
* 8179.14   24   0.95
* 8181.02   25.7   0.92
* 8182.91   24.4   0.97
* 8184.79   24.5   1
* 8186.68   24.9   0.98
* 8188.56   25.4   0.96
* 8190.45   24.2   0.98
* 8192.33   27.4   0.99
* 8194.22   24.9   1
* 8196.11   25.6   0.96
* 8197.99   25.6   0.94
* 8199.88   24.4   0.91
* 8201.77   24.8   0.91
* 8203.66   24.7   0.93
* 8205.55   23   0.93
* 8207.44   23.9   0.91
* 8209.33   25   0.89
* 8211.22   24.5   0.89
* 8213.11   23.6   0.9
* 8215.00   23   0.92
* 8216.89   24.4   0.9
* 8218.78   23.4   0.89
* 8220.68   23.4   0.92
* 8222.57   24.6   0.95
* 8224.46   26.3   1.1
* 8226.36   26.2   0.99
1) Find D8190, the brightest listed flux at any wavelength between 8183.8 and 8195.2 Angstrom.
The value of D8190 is 27.4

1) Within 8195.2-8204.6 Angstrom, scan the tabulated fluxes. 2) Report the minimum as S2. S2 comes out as 24.4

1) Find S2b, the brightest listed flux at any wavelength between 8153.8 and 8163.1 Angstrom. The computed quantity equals 27.2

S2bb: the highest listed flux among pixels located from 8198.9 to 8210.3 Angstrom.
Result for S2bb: 25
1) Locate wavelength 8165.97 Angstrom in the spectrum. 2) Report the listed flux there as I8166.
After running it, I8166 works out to 25.3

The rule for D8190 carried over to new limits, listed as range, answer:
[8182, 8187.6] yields 24.9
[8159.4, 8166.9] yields 25.3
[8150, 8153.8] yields 26.3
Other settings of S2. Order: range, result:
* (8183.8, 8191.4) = 24.2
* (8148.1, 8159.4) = 23.8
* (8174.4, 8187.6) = 24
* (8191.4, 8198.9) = 24.9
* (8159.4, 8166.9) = 24.3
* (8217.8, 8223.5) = 23.4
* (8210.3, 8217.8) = 23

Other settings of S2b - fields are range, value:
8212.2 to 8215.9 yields 23.6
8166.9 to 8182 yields 26.9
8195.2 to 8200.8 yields 25.6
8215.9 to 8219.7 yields 24.4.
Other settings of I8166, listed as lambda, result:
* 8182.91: 24.4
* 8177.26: 25.5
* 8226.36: 26.2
